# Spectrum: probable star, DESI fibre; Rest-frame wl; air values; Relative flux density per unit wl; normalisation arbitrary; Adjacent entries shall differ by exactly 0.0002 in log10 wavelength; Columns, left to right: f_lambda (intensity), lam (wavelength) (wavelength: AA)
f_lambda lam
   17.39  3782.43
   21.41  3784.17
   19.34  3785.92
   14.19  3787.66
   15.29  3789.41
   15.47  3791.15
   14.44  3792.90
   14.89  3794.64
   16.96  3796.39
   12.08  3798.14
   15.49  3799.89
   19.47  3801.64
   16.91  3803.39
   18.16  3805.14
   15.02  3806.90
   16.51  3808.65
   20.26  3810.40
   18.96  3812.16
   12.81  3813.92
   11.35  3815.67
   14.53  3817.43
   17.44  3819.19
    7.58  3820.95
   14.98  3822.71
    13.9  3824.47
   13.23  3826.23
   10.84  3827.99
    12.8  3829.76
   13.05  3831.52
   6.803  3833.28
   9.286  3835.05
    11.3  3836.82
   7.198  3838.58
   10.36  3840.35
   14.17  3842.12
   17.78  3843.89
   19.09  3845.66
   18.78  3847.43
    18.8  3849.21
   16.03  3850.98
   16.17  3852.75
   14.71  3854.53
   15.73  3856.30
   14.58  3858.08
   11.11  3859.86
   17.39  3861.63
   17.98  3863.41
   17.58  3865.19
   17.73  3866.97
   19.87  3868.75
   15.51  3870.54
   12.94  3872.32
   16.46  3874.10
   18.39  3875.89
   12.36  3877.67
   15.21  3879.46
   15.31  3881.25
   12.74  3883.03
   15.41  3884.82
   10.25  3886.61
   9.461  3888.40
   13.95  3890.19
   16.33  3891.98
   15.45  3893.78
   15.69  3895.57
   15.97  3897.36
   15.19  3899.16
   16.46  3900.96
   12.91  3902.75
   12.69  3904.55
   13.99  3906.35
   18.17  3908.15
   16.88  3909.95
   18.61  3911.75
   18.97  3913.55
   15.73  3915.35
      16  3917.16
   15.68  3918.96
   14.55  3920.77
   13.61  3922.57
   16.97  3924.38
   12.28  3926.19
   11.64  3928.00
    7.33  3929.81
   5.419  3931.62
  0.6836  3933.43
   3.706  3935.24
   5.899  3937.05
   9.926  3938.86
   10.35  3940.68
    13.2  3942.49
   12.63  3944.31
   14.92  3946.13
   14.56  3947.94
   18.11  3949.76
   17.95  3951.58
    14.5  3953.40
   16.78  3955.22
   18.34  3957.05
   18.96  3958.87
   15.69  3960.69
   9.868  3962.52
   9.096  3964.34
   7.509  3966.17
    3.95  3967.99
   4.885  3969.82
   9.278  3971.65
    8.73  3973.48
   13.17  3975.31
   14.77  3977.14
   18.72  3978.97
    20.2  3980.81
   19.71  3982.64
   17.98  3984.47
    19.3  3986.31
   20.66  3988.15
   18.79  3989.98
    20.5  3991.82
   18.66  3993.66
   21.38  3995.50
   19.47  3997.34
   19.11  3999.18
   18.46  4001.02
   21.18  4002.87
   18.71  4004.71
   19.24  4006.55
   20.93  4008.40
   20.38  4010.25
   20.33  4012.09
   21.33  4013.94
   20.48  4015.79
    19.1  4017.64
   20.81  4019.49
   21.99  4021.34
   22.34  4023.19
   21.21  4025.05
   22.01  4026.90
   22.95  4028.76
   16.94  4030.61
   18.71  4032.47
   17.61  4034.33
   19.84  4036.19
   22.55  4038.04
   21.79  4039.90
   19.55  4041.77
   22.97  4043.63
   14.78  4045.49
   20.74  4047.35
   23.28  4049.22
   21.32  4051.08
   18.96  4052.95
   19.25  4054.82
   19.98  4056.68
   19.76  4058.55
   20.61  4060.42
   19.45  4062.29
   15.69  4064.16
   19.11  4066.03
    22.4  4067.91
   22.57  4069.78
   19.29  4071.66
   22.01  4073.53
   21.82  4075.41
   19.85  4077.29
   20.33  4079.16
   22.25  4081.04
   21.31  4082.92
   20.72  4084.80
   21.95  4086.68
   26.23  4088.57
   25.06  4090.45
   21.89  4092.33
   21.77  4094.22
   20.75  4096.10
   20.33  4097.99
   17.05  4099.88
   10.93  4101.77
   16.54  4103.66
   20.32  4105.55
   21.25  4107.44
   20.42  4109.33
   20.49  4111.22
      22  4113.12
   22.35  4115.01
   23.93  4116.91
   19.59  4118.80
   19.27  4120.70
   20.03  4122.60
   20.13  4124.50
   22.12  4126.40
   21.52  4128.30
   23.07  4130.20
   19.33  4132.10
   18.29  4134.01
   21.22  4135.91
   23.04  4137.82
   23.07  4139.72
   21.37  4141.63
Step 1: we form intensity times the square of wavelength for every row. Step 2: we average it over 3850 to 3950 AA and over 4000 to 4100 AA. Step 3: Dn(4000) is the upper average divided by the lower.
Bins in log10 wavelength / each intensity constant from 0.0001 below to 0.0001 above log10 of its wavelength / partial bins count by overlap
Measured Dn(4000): 1.59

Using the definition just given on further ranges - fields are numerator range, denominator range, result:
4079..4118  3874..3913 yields 1.55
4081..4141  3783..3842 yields 1.70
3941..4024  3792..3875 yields 1.22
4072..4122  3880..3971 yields 1.73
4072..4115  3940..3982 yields 1.65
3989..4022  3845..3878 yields 1.31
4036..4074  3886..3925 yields 1.44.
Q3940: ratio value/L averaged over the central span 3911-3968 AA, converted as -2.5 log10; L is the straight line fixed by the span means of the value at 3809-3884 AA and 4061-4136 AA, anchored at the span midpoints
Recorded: 0.30 mag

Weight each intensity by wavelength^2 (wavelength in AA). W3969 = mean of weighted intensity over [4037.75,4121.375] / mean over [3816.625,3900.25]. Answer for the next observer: 1.59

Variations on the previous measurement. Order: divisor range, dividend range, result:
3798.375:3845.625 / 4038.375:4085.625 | 1.66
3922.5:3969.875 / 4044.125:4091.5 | 1.92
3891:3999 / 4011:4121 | 1.53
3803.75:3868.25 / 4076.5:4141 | 1.64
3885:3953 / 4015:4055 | 1.63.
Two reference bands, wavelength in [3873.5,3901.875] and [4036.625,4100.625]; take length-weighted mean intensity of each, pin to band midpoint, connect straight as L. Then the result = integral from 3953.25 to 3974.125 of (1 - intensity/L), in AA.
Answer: 7.03 AA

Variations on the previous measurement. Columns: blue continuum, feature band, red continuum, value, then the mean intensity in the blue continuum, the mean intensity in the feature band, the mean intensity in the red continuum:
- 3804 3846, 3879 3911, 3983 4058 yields 2.8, 13.6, 14.6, 20.1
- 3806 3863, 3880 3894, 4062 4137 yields 1.7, 14.2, 13.6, 20.6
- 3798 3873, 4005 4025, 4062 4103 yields -1.7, 14.8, 20.7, 20.6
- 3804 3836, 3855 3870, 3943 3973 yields -3.3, 13.8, 16.4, 12.9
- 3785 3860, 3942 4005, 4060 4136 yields 7.9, 14.6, 15.7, 20.6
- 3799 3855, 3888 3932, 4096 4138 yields 4.2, 14.5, 14.6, 20.1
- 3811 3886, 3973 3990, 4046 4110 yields 0.6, 14.5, 17.3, 20.4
